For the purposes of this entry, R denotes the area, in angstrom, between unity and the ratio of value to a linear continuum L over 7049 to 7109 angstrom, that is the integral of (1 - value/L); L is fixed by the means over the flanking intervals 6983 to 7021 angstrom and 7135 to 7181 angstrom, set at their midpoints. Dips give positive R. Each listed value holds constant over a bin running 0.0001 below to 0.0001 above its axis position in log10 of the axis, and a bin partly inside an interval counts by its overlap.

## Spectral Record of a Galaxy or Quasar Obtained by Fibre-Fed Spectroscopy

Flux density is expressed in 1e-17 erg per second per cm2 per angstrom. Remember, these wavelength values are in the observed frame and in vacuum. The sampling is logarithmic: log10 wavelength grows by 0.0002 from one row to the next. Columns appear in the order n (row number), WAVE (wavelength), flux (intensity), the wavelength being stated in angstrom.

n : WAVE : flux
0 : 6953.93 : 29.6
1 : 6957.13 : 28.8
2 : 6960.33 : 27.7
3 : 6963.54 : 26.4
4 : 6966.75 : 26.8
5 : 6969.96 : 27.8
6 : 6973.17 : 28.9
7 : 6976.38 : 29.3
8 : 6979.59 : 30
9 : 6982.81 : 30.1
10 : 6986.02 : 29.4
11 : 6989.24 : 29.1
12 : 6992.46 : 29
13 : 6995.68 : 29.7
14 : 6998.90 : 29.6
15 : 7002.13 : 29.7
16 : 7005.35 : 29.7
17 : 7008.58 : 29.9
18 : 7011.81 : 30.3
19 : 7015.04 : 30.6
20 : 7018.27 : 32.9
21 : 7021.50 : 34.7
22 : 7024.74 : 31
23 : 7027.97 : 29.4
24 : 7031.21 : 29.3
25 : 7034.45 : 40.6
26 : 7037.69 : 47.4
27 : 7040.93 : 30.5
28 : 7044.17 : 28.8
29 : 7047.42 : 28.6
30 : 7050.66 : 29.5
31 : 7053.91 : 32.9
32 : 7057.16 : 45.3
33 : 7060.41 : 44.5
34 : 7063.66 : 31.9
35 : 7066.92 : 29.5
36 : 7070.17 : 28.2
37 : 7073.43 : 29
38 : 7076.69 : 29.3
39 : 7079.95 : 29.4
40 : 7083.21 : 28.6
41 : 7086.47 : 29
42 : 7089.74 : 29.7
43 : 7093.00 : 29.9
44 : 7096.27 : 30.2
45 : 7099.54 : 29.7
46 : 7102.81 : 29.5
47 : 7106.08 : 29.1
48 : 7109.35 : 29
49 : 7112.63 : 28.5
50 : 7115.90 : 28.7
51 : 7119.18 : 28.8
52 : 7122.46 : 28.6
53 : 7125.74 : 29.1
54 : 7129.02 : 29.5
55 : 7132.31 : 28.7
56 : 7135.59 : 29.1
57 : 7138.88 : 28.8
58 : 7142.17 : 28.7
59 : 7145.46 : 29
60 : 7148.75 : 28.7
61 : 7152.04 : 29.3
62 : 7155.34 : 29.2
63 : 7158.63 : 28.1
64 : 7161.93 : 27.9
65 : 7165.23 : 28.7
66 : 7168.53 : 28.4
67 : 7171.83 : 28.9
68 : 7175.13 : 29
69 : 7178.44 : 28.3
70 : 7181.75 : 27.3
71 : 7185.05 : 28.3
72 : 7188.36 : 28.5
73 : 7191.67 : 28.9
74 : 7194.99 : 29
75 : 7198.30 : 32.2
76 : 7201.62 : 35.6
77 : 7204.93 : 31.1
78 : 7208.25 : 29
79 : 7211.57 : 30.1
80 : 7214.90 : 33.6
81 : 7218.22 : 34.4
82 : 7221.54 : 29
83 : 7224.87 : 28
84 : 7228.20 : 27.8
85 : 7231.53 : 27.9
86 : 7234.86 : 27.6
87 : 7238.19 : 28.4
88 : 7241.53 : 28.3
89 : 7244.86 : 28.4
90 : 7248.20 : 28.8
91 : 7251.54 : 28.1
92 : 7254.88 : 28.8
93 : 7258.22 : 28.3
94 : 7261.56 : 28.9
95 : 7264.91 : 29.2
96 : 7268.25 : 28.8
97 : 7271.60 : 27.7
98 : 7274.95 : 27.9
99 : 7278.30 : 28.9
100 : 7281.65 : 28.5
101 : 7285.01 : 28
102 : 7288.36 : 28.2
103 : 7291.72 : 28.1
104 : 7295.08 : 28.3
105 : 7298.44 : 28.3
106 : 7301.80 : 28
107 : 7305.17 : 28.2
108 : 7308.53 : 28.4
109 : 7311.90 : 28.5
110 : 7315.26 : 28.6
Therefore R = -3.9 angstrom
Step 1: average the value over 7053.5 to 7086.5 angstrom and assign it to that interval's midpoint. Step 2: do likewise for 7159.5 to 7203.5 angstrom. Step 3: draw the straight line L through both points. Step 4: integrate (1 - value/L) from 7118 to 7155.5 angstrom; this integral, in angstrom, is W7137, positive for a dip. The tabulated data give 2.07 angstrom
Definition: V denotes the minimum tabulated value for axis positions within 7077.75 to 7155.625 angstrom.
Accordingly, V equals 28.5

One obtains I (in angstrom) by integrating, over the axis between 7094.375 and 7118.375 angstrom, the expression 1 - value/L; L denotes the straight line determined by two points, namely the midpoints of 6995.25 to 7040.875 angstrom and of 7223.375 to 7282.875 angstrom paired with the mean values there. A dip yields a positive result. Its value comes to 1.3 angstrom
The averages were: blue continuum 32.5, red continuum 28.4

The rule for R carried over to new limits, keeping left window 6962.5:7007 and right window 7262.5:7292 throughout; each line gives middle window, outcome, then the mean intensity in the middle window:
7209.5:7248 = -1.2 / 29.4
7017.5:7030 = -1.3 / 31.9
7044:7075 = -4.5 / 33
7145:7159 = -0.1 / 28.9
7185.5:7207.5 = -1.6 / 30.7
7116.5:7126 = 0.0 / 28.8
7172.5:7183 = 0.1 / 28.3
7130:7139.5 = -0.1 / 28.9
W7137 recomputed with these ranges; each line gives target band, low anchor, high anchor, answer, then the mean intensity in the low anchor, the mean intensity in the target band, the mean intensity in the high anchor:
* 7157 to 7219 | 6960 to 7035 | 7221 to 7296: -2.2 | 30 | 29.8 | 28.3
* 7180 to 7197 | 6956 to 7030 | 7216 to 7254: 0.3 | 29.6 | 28.5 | 28.9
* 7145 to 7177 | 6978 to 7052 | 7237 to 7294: 1.0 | 31.3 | 28.7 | 28.4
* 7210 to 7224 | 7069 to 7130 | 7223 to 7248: -1.6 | 29.2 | 31.6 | 28.1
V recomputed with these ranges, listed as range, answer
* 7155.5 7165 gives 27.9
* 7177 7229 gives 27.3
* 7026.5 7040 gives 29.3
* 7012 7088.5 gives 28.2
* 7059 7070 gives 29.5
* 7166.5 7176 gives 28.4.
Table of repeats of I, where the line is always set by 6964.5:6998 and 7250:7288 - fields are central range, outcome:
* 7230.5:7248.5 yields 0.2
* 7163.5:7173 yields 0.0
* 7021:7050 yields -4.3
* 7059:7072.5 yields -2.0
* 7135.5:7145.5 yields -0.1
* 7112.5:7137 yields -0.2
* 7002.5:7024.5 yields -1.8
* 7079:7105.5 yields -0.7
